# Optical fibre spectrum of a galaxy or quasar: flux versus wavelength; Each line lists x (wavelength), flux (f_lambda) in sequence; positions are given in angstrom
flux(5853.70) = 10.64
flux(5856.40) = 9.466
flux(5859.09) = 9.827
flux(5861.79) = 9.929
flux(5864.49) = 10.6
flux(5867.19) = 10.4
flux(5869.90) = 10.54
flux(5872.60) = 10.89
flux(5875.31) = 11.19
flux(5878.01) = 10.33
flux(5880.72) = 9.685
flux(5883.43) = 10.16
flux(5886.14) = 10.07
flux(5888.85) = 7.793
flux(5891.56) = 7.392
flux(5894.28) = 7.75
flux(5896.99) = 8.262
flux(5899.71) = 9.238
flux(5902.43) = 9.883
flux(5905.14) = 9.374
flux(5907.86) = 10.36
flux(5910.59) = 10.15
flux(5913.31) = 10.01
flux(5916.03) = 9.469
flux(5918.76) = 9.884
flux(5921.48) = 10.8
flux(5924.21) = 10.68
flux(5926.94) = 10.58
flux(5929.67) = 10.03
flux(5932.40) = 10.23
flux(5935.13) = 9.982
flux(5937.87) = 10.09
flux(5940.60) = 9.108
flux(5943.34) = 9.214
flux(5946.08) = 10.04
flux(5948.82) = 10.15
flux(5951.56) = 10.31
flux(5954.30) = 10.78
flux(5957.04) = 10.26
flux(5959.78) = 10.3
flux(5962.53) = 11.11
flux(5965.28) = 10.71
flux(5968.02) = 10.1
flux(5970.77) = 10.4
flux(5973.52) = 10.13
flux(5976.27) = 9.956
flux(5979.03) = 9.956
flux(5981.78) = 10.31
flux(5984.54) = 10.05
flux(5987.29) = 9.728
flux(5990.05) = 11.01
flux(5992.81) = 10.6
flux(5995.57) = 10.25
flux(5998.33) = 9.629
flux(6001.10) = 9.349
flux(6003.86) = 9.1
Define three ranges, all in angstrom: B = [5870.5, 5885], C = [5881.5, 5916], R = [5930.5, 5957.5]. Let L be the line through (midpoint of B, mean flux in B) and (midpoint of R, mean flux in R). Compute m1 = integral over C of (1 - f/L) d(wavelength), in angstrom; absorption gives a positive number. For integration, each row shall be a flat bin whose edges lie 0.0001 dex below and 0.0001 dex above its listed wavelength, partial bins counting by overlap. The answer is 3.63 angstrom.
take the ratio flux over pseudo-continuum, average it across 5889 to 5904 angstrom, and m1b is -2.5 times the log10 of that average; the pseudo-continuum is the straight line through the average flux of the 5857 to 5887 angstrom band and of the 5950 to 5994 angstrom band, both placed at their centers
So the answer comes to 0.22 mag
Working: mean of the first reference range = 10.3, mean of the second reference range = 10.4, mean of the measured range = 8.46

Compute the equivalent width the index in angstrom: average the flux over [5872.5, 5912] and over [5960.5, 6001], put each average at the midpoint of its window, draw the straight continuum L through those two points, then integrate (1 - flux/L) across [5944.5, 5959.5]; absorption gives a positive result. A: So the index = -0.4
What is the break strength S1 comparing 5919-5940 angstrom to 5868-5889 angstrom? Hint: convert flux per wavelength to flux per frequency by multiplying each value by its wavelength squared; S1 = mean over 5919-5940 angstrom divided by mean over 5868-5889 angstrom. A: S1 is 1.0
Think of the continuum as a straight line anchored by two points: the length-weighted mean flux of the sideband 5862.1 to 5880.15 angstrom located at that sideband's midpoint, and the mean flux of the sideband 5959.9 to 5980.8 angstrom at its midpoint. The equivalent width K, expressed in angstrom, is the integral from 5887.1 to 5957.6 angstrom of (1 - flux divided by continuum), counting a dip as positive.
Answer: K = 5.1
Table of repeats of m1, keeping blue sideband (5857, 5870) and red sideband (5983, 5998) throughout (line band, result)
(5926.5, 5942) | 0.4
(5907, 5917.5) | 0.3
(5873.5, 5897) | 2.2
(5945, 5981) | -0.2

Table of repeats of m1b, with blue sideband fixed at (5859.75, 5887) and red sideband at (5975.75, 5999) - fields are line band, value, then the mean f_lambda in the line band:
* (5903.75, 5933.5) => 0.016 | 10.1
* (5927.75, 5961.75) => 0.020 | 10.1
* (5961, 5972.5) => -0.035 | 10.6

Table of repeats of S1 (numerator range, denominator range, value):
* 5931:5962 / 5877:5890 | 1.07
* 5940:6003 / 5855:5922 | 1.07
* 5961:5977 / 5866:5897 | 1.12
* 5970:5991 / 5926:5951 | 1.04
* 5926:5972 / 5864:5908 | 1.09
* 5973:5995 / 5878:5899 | 1.19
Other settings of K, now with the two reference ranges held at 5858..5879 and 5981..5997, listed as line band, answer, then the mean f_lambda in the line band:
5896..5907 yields 1.22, 9.28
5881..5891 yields 1.18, 9.22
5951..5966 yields -0.33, 10.6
